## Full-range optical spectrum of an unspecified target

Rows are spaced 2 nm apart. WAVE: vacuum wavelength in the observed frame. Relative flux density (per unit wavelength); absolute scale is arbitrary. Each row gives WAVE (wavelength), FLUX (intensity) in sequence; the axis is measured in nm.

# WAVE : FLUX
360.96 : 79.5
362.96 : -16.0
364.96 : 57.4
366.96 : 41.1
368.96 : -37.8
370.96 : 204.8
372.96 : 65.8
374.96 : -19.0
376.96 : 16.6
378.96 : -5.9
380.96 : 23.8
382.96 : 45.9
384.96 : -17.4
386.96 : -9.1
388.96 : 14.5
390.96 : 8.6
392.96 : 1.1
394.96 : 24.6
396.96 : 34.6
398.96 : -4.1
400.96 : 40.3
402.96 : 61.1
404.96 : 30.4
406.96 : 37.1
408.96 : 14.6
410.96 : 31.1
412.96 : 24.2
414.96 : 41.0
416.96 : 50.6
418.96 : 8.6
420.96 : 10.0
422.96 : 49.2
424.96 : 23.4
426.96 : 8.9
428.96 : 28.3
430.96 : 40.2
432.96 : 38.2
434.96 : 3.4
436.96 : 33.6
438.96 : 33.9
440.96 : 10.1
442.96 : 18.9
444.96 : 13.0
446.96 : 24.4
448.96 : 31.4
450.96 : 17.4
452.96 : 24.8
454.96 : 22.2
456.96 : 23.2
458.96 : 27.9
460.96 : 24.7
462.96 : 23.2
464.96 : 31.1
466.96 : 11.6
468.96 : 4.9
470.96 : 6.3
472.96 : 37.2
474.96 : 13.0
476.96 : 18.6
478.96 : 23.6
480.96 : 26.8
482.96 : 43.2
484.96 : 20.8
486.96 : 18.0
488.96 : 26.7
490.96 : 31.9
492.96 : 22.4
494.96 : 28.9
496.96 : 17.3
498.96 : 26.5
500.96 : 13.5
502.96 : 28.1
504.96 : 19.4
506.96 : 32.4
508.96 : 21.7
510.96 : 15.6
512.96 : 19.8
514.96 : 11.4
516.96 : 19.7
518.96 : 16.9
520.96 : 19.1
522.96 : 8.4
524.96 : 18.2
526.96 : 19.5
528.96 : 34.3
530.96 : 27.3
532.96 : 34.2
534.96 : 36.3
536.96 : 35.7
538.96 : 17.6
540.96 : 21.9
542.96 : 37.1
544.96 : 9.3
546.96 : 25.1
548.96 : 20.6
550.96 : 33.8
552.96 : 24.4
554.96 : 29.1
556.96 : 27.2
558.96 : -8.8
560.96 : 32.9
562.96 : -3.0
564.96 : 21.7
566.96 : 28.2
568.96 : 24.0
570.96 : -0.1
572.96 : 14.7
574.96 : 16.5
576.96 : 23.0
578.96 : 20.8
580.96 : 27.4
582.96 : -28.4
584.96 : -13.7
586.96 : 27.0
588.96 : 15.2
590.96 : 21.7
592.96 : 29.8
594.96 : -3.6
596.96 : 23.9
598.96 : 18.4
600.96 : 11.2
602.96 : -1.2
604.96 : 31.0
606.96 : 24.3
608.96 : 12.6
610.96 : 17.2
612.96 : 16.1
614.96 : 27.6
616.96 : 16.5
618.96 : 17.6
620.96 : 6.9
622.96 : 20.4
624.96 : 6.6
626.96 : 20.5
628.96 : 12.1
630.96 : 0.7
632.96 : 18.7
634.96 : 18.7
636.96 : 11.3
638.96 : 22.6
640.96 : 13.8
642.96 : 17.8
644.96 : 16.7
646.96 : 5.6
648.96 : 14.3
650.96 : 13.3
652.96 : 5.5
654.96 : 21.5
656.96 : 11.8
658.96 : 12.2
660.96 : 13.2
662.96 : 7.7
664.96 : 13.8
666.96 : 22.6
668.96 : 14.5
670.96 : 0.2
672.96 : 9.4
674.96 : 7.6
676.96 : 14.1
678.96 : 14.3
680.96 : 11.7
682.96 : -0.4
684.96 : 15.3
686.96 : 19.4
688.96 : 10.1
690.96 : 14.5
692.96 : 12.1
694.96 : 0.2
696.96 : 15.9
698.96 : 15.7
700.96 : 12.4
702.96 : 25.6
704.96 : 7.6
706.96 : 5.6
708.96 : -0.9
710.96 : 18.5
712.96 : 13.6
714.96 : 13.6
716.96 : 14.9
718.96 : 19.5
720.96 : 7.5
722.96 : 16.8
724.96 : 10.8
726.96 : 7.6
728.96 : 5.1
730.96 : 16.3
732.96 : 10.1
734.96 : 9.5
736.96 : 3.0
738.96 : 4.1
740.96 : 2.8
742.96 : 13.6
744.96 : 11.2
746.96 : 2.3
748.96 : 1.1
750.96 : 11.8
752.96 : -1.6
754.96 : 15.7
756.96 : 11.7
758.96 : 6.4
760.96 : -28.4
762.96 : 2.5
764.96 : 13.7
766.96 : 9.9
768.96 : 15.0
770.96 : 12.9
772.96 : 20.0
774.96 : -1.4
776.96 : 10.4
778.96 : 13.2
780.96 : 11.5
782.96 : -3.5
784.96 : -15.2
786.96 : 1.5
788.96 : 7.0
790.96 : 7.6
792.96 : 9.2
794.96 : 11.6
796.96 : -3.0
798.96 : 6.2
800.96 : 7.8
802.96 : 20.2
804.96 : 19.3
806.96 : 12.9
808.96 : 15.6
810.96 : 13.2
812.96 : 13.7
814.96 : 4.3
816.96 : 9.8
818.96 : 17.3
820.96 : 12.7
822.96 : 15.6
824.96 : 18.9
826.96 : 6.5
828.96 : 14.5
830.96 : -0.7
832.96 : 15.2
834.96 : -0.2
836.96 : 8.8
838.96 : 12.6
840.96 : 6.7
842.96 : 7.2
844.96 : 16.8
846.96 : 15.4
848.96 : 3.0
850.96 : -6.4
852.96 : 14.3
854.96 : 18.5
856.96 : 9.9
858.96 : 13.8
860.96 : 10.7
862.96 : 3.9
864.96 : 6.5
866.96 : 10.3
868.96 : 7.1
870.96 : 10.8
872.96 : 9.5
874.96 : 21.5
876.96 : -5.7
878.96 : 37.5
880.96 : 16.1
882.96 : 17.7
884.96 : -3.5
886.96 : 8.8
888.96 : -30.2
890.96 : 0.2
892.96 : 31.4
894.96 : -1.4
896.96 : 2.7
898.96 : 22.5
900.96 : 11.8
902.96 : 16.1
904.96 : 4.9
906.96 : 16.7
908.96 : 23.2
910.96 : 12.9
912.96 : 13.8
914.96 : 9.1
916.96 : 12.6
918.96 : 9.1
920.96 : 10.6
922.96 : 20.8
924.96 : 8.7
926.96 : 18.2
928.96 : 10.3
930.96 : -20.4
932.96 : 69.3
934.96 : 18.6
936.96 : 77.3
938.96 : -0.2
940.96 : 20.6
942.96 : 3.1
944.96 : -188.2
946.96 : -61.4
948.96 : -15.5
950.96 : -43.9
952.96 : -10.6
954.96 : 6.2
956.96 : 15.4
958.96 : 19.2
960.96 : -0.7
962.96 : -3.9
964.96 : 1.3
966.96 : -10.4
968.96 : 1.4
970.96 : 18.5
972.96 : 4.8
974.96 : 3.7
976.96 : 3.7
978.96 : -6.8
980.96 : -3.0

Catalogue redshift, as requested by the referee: 1.49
